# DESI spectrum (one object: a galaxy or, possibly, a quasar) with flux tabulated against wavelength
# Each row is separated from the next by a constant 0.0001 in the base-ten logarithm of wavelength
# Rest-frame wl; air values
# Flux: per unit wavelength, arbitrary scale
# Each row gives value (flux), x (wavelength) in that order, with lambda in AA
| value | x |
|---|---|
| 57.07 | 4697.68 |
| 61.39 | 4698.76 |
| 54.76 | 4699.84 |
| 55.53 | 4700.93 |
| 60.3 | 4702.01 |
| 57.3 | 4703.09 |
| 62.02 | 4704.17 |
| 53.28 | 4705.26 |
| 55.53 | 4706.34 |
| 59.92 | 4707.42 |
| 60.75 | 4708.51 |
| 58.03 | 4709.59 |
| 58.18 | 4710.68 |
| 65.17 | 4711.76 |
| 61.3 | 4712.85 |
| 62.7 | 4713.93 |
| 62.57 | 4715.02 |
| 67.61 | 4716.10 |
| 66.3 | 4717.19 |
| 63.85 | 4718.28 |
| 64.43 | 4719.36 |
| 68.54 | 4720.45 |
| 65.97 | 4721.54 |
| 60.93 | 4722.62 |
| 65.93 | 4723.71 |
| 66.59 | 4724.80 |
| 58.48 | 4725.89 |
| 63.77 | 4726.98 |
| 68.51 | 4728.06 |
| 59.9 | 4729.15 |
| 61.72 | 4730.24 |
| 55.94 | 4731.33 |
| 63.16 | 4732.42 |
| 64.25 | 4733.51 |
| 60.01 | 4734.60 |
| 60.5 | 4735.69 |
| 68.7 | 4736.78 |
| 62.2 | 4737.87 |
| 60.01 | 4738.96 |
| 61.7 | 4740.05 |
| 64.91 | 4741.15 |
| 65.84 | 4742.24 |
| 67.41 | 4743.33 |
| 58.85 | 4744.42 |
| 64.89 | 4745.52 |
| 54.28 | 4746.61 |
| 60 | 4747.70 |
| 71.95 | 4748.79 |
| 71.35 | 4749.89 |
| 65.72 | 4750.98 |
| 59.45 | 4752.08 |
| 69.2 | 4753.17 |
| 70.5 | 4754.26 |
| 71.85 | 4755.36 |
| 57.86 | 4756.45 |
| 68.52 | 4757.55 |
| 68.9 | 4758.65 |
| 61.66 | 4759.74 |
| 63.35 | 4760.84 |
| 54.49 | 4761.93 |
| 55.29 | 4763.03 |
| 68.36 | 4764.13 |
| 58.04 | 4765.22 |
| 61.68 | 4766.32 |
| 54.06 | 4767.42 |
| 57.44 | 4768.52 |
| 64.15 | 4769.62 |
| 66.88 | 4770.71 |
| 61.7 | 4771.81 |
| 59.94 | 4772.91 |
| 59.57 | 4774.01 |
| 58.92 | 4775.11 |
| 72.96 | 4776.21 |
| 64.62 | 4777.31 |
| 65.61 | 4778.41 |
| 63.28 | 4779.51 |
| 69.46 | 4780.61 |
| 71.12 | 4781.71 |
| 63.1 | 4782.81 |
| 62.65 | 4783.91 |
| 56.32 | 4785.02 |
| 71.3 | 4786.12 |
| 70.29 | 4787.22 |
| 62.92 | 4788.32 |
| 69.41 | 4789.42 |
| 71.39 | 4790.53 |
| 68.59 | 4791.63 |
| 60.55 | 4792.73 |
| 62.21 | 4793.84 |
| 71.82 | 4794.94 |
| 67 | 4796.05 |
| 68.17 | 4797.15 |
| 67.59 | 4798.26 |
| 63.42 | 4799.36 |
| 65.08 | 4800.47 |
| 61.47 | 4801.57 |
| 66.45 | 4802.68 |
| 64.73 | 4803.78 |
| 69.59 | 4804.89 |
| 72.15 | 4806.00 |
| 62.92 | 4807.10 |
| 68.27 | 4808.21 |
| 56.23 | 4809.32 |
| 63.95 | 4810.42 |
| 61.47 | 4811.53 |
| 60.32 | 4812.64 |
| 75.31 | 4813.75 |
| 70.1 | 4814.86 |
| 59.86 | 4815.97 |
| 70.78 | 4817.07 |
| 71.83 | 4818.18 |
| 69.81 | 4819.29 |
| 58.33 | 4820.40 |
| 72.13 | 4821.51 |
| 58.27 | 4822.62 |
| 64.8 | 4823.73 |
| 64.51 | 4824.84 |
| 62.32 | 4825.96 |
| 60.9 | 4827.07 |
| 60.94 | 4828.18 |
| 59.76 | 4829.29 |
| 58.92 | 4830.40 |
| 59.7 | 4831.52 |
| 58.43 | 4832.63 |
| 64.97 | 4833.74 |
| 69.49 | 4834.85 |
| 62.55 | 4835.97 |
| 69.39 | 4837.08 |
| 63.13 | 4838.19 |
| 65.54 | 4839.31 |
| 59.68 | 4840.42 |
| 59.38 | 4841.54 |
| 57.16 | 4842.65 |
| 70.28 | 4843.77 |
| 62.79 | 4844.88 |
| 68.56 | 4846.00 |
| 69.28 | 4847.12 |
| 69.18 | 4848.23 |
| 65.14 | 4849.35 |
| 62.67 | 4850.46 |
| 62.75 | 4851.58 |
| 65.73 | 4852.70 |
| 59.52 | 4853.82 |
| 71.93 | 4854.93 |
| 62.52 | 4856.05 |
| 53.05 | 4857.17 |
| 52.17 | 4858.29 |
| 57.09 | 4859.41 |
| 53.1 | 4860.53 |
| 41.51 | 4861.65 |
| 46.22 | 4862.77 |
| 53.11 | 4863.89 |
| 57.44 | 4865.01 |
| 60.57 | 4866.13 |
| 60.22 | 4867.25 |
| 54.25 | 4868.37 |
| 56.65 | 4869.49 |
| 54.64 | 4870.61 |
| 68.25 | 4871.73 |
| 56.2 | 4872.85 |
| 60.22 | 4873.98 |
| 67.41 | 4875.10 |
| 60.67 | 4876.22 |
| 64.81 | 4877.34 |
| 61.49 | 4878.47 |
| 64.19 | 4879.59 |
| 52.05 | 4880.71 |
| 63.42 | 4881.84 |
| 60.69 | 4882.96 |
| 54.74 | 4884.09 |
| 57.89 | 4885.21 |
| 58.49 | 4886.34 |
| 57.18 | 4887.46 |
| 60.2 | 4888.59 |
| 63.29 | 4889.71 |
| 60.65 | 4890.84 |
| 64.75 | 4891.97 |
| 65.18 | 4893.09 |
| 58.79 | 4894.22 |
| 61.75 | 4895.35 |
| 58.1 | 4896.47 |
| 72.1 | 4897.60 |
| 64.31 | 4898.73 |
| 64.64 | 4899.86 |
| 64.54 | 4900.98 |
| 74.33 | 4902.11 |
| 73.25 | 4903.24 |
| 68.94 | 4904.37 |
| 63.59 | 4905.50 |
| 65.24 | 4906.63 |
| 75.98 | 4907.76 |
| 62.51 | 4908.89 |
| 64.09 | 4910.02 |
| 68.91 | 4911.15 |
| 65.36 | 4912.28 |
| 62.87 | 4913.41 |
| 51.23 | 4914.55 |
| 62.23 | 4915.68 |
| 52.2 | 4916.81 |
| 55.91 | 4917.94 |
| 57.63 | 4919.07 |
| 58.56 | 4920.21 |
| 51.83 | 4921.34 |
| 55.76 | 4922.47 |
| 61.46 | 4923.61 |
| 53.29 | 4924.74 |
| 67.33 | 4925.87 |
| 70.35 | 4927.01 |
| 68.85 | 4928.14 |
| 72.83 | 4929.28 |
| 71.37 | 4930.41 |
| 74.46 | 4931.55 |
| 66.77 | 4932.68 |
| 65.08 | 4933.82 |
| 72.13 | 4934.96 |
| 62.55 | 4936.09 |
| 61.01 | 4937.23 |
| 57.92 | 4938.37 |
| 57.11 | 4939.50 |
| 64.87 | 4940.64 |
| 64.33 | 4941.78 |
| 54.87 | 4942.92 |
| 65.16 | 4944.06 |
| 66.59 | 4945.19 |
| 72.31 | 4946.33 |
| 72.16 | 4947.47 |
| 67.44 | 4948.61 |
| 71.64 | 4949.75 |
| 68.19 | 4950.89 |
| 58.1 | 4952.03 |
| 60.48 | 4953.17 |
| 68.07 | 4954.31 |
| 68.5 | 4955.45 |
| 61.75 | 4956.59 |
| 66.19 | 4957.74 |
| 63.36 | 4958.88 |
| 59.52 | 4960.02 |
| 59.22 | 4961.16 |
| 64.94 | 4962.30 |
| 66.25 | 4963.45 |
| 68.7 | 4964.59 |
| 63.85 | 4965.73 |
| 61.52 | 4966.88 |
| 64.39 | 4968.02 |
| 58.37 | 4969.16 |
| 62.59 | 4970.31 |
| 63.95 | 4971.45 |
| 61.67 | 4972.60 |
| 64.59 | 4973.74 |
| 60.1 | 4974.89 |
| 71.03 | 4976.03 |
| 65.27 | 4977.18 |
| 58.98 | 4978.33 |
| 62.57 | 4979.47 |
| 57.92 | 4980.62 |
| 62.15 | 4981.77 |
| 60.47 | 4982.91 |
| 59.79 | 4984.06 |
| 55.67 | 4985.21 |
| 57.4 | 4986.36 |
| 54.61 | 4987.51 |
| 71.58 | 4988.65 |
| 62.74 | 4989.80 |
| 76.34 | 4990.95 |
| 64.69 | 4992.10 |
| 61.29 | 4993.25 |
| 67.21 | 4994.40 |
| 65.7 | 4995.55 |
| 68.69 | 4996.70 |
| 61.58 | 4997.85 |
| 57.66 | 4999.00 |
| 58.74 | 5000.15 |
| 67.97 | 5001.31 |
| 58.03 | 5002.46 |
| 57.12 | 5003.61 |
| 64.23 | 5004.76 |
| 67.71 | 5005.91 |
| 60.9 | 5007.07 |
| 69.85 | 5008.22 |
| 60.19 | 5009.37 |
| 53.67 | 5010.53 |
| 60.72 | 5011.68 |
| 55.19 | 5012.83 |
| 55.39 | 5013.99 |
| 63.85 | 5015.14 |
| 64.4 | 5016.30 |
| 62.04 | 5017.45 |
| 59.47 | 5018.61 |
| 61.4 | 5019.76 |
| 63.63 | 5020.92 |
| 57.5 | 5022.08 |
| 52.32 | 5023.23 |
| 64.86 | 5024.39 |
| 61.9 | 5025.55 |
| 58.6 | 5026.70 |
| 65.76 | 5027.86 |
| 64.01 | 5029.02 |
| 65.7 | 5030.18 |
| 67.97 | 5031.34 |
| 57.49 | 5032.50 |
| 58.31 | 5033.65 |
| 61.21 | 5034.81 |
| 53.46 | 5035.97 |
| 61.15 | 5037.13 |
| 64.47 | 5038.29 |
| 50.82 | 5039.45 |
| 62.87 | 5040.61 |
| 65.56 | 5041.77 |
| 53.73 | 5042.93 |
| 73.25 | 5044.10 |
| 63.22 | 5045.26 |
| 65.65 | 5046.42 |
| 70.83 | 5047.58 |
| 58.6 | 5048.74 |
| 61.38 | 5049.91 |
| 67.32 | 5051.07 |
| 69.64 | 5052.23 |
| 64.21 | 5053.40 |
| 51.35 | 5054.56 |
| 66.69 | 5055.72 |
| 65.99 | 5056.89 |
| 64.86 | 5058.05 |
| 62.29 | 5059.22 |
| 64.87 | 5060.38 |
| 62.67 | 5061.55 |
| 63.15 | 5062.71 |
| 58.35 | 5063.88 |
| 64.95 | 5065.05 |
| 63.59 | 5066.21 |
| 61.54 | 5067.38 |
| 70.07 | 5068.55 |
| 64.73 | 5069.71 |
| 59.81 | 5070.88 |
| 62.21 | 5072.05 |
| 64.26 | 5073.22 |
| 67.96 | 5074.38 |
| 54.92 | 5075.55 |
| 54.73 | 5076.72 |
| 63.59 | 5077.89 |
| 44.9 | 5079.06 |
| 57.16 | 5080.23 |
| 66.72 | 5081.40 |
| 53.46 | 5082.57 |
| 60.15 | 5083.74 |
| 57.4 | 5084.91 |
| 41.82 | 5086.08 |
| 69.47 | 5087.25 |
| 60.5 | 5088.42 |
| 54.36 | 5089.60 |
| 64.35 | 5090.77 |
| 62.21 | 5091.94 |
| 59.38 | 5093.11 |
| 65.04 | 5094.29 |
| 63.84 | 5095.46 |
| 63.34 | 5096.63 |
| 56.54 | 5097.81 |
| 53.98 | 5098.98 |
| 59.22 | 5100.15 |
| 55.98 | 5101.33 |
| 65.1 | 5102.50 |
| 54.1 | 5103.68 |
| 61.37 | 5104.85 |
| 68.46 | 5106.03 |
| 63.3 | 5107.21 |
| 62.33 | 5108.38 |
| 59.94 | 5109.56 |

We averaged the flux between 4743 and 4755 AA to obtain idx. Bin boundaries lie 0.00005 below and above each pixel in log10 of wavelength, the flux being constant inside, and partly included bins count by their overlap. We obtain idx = 64.9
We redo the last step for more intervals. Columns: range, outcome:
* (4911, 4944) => 62.3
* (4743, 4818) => 64.7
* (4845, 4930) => 61.5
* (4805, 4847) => 64.3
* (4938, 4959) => 64.8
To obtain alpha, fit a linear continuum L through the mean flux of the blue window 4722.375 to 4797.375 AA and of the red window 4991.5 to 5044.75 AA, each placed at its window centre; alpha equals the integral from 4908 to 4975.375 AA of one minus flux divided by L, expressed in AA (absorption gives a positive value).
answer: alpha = -1.38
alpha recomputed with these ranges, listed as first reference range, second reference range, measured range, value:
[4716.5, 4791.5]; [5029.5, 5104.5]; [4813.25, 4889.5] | 1.8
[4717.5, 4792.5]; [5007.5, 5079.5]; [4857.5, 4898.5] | 2.7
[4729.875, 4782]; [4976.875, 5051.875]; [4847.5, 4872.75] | 1.7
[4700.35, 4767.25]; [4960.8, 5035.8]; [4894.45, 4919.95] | -0.7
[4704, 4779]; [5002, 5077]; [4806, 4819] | -0.7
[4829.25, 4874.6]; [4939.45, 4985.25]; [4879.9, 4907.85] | -0.6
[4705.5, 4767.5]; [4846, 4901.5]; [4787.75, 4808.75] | -1.6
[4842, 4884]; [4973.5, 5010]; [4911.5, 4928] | 0.5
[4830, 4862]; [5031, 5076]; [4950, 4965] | -0.4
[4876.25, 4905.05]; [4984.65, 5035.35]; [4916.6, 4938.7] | -0.2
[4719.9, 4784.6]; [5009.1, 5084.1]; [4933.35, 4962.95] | -1.1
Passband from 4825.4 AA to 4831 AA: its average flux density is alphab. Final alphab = 60.5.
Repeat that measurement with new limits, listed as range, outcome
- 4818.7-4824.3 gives 64.7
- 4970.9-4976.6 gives 64.3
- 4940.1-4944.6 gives 62.2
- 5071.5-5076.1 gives 62.5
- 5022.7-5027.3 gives 59.5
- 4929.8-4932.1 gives 72.9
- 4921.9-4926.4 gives 59.4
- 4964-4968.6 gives 64.7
